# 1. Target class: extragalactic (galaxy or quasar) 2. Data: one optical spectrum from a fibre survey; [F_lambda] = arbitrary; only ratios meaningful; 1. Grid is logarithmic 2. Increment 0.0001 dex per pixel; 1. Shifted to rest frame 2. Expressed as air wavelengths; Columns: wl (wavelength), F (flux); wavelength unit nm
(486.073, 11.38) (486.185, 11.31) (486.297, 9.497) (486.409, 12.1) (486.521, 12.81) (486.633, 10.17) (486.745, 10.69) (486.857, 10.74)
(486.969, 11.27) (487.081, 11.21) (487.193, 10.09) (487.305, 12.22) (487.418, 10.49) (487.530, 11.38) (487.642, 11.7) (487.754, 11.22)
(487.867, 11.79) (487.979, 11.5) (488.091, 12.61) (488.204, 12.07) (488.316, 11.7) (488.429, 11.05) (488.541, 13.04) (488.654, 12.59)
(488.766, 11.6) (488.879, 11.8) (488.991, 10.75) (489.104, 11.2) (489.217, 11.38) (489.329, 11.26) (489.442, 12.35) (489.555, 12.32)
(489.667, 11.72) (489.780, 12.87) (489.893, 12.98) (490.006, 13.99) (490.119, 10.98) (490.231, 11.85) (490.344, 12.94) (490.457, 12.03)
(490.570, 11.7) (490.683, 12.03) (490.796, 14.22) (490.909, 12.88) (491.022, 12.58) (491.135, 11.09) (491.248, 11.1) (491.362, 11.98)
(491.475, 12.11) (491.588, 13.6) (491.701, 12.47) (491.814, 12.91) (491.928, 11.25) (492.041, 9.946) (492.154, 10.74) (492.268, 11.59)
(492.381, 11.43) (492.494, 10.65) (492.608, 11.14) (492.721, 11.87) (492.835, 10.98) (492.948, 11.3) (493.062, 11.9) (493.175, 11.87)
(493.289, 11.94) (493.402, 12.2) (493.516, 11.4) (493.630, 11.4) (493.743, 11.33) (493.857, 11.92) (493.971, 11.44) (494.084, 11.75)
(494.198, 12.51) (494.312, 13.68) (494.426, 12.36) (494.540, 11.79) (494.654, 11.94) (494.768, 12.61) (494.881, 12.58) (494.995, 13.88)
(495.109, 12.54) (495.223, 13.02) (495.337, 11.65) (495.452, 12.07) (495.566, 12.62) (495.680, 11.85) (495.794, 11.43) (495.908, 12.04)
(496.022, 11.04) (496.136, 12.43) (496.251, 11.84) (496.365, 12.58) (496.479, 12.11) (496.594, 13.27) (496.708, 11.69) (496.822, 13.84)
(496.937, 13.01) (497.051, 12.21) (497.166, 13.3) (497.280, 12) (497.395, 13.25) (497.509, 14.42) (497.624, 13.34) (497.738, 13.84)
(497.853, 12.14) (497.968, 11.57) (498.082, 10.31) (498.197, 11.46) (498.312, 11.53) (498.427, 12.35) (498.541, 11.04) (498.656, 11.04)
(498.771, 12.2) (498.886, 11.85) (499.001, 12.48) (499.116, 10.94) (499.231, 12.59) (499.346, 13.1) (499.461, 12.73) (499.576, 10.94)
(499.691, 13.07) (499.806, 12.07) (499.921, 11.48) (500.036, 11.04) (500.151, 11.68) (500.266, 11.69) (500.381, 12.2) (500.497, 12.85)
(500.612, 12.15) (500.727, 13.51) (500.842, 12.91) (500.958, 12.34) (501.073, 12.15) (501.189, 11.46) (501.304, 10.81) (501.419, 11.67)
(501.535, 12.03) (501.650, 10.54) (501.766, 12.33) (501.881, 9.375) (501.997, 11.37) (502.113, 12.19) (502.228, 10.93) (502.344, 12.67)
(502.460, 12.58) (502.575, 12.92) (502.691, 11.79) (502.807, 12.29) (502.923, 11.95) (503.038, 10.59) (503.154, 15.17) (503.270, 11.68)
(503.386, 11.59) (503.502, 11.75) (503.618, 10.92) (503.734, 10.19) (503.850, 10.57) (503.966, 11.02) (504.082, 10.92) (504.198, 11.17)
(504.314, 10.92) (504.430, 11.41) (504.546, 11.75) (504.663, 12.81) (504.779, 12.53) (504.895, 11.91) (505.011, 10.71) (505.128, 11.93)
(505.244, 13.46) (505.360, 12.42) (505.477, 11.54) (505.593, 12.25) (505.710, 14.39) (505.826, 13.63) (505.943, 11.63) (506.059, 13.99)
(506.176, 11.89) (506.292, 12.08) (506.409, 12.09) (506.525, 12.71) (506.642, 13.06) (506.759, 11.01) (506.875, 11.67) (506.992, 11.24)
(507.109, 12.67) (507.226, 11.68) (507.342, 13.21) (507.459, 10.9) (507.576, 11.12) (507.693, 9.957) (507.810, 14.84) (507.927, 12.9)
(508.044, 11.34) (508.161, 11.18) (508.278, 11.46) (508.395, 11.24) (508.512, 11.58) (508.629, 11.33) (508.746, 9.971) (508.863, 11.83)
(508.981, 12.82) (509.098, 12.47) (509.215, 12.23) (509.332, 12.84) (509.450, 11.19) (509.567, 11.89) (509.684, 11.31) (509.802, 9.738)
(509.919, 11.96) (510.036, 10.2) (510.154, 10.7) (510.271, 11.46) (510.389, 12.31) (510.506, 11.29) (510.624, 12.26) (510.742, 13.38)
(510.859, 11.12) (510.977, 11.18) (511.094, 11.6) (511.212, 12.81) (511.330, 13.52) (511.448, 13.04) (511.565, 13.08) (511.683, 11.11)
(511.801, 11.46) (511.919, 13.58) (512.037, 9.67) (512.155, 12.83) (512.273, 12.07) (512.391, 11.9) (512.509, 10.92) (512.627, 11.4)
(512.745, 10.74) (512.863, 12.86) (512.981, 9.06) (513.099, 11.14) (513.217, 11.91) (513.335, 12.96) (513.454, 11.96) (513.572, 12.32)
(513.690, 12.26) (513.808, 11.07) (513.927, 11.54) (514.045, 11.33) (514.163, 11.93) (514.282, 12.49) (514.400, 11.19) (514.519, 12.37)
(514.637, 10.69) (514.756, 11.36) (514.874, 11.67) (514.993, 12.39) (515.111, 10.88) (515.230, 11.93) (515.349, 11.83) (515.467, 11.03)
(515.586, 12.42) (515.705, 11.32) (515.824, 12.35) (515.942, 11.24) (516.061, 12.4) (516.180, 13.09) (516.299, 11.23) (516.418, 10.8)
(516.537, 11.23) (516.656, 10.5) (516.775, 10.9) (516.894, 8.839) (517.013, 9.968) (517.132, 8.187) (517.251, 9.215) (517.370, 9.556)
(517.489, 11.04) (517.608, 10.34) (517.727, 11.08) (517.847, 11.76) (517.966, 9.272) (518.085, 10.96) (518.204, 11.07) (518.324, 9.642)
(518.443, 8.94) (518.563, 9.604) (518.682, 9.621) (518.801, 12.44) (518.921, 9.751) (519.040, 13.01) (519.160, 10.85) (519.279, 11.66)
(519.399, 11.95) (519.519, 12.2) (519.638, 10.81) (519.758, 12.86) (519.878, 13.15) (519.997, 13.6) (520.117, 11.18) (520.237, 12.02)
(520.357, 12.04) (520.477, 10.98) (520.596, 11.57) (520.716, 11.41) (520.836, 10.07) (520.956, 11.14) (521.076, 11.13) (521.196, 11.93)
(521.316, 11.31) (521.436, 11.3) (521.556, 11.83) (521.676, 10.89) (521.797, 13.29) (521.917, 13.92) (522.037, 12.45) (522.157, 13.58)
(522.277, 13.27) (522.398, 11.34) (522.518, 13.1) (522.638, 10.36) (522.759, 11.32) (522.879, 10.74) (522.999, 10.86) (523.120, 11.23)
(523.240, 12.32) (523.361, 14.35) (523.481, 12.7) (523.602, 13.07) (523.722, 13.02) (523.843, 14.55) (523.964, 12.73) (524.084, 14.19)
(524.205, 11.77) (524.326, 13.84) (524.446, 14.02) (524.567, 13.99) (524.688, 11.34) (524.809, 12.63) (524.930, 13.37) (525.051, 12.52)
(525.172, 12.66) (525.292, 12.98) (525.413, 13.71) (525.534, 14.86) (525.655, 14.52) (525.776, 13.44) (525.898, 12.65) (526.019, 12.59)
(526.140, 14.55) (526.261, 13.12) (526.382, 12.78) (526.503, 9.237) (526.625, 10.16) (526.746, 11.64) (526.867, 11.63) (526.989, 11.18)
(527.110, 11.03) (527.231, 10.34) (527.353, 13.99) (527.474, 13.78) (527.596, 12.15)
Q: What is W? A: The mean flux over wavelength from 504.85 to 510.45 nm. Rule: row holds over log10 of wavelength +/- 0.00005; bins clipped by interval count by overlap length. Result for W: 11.9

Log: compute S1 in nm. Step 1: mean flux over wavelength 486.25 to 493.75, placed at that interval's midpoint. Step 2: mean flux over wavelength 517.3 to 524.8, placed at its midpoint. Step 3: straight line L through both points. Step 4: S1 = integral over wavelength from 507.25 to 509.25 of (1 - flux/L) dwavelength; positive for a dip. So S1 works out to 0.00 nm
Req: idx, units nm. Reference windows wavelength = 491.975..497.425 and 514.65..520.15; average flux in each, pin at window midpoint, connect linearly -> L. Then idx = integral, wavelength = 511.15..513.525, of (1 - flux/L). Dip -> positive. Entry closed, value -0.12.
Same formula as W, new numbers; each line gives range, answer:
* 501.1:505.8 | 11.8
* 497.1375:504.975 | 11.9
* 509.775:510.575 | 11.2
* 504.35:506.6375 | 12.4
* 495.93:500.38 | 12.2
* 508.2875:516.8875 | 11.7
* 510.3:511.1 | 11.9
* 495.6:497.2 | 12.3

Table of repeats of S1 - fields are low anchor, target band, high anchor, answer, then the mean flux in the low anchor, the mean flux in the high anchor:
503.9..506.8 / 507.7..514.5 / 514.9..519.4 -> -0.15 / 12.1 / 10.9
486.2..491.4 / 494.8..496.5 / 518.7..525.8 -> -0.05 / 11.8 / 12.3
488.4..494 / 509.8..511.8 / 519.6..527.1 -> 0.05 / 11.9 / 12.4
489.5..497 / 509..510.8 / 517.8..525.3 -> 0.05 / 12.1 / 12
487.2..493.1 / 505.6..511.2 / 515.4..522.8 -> -0.19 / 11.8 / 11.3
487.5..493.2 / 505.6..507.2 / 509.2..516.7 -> -0.09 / 11.9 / 11.7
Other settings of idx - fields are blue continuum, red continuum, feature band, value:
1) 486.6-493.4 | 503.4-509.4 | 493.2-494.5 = -0.02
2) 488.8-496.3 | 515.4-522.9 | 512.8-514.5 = -0.04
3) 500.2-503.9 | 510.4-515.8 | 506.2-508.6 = -0.01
